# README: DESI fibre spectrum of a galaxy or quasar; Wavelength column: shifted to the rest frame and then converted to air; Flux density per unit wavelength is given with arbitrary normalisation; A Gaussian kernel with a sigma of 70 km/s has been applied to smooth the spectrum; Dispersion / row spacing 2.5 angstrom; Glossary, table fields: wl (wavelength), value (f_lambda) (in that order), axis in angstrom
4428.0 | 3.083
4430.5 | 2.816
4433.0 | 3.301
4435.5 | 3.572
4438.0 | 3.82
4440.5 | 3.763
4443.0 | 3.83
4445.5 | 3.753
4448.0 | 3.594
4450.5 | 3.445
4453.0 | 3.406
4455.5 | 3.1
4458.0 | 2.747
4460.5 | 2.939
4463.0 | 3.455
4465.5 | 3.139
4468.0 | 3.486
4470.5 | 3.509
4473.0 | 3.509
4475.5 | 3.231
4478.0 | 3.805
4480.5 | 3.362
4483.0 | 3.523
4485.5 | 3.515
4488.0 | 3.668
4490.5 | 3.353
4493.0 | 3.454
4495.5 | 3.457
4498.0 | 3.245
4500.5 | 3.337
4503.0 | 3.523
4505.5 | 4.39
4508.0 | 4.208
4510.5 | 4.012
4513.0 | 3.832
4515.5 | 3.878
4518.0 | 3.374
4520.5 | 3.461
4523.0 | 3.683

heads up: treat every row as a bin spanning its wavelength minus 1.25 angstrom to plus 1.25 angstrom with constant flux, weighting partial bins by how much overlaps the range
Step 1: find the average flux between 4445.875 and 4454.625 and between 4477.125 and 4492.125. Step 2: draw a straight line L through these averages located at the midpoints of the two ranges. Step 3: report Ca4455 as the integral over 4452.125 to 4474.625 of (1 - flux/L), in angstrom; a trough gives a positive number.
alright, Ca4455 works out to 1.6 angstrom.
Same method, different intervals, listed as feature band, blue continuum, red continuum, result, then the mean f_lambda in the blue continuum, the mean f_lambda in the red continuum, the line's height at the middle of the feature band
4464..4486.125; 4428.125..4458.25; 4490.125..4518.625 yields 0.7 angstrom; 3.44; 3.69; 3.57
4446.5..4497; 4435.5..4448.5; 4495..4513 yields 4.9 angstrom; 3.74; 3.76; 3.75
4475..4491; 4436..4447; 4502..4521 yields 1.3 angstrom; 3.77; 3.85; 3.82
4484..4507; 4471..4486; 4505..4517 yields 1.3 angstrom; 3.49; 4.03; 3.77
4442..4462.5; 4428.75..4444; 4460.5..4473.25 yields 0.5 angstrom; 3.5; 3.37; 3.43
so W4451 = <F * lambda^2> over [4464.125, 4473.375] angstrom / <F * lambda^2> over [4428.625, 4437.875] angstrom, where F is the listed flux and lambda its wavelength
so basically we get 1.05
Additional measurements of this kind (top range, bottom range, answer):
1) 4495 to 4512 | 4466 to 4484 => 1.09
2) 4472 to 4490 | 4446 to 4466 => 1.09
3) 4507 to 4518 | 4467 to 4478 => 1.14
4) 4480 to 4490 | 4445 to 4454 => 1.01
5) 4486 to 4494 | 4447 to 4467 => 1.10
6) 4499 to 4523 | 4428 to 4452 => 1.11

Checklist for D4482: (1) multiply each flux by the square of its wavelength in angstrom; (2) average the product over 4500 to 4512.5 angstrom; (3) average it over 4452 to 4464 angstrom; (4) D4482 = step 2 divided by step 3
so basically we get 1.29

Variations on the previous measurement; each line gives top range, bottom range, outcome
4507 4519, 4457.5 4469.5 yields 1.24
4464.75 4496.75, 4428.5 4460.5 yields 1.04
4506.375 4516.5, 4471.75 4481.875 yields 1.17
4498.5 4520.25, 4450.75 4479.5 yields 1.17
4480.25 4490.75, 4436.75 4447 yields 0.94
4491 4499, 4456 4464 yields 1.13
